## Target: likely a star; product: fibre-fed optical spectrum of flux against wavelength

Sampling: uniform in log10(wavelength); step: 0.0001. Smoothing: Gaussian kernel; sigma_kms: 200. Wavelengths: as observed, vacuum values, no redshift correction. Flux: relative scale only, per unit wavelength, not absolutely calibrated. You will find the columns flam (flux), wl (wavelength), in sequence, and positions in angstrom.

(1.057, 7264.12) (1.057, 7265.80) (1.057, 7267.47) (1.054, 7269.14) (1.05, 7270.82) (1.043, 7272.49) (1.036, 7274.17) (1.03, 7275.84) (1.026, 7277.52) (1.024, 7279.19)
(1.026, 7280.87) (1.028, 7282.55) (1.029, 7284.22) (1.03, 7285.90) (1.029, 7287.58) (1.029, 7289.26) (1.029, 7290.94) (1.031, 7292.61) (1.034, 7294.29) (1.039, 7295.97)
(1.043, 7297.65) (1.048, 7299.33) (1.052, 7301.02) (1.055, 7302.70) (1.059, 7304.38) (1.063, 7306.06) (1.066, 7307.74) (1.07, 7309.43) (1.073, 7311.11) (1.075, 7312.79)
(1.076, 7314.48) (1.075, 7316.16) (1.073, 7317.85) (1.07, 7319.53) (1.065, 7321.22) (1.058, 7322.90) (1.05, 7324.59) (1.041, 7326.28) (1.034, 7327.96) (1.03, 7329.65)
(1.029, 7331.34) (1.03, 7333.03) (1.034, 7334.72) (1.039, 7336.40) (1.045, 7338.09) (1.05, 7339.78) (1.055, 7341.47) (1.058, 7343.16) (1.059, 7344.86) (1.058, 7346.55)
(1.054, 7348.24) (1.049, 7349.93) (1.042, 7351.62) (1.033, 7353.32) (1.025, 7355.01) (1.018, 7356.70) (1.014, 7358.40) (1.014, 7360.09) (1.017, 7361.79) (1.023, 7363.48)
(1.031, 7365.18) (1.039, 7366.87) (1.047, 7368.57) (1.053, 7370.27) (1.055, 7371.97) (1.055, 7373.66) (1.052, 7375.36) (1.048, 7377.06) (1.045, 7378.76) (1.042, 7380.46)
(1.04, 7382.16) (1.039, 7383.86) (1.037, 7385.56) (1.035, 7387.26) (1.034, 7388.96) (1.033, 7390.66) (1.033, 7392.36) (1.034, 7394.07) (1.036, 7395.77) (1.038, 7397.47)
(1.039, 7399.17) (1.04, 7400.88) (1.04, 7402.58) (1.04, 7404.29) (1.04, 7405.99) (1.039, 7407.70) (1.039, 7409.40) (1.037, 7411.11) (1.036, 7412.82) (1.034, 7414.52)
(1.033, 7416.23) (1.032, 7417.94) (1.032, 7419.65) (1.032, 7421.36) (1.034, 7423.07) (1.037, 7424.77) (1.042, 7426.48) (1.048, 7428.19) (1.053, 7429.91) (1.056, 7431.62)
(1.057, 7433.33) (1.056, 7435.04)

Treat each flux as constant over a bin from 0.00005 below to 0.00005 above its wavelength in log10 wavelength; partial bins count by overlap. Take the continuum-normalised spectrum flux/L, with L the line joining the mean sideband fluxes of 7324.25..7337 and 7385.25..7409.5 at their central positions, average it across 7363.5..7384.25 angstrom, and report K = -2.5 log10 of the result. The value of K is -0.01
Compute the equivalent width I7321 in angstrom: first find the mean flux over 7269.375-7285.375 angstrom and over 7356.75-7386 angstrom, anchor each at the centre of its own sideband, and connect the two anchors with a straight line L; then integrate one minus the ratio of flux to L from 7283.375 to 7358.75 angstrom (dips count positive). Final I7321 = -0.9 angstrom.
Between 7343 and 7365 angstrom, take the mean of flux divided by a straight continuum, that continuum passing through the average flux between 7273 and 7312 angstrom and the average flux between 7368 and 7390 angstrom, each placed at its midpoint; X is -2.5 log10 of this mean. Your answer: 0.01 mag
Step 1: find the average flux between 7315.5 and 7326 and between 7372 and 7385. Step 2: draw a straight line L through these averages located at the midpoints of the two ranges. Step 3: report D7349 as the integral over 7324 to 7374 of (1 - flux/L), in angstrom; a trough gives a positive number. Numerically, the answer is 0.7 angstrom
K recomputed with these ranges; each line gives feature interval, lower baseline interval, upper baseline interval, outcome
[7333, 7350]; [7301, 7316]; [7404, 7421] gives 0.008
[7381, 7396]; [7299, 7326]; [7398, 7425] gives 0.007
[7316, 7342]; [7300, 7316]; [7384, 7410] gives 0.011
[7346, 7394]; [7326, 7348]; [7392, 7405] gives 0.003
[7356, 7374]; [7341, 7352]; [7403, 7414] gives 0.017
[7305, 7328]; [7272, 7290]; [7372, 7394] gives -0.032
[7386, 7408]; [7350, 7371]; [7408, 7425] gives -0.004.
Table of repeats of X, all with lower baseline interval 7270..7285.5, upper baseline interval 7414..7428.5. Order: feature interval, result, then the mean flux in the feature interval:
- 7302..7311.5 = -0.03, 1.06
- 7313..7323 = -0.04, 1.07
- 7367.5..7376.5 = -0.02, 1.05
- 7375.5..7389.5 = -0.01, 1.04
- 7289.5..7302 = -0.01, 1.04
